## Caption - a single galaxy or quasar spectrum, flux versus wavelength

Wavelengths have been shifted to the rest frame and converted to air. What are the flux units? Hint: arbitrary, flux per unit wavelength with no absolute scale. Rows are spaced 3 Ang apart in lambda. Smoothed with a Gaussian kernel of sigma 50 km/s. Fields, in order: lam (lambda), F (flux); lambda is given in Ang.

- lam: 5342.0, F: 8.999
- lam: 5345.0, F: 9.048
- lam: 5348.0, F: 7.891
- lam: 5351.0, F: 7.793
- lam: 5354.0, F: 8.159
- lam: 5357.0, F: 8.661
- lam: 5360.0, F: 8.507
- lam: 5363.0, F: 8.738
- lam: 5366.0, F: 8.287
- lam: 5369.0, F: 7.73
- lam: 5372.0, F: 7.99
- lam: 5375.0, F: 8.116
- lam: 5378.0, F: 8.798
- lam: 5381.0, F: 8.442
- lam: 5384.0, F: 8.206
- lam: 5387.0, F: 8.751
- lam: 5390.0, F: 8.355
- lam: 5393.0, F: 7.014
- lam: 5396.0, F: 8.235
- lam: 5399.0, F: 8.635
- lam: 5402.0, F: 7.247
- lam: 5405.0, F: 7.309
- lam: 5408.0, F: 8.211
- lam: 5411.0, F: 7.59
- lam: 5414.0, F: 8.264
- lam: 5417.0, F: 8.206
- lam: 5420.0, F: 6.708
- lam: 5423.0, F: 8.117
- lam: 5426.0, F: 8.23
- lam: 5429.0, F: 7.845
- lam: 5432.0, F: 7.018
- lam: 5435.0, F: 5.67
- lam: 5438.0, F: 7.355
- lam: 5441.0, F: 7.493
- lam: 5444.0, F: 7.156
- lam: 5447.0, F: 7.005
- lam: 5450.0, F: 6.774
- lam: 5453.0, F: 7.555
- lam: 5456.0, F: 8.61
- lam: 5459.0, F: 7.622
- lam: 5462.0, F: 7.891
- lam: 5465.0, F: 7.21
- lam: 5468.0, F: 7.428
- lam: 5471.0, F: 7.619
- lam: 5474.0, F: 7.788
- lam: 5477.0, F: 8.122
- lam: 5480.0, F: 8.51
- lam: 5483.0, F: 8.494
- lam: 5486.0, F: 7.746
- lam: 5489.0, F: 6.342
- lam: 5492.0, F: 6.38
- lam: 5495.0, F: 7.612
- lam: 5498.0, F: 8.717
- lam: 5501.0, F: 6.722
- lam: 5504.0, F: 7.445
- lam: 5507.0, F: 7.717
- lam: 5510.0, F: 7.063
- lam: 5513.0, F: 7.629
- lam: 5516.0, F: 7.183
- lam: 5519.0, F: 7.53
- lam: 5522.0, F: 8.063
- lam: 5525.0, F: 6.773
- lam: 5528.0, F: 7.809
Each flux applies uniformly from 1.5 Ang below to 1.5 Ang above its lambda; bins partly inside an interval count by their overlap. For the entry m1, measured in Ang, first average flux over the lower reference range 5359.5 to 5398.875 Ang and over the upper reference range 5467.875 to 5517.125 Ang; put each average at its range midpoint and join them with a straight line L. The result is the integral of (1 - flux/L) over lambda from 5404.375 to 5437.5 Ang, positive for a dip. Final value 1.8 Ang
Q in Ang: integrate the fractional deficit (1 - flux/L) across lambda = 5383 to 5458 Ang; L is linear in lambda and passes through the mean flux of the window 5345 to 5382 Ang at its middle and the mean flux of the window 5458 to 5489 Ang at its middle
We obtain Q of 3.4 Ang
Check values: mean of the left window 8.29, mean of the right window 7.77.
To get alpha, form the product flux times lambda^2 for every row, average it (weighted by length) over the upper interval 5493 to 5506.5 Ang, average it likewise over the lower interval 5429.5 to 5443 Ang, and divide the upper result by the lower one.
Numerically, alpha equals 1.1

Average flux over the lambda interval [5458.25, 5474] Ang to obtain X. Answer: 7.57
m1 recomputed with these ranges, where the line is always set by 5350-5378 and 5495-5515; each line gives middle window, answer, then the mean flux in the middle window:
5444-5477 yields 0.9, 7.56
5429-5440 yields 1.4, 6.88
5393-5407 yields 0.5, 7.78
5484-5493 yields 0.8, 6.94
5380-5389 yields -0.3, 8.46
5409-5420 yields 0.2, 7.85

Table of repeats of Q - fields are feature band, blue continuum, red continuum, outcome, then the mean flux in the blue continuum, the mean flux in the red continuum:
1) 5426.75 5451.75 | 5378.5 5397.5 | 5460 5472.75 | 2.23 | 8.2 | 7.55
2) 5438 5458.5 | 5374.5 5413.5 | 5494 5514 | 1.00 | 8.07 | 7.55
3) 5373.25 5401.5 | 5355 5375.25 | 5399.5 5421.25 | -0.84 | 8.3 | 7.7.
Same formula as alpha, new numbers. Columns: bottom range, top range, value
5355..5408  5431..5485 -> 0.95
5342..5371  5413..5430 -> 0.97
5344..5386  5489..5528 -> 0.94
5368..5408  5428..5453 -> 0.89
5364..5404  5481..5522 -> 0.96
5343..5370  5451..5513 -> 0.96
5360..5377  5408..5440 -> 0.94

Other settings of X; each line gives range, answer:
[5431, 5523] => 7.47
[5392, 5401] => 7.97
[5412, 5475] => 7.5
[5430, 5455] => 7.05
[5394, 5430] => 7.87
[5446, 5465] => 7.56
